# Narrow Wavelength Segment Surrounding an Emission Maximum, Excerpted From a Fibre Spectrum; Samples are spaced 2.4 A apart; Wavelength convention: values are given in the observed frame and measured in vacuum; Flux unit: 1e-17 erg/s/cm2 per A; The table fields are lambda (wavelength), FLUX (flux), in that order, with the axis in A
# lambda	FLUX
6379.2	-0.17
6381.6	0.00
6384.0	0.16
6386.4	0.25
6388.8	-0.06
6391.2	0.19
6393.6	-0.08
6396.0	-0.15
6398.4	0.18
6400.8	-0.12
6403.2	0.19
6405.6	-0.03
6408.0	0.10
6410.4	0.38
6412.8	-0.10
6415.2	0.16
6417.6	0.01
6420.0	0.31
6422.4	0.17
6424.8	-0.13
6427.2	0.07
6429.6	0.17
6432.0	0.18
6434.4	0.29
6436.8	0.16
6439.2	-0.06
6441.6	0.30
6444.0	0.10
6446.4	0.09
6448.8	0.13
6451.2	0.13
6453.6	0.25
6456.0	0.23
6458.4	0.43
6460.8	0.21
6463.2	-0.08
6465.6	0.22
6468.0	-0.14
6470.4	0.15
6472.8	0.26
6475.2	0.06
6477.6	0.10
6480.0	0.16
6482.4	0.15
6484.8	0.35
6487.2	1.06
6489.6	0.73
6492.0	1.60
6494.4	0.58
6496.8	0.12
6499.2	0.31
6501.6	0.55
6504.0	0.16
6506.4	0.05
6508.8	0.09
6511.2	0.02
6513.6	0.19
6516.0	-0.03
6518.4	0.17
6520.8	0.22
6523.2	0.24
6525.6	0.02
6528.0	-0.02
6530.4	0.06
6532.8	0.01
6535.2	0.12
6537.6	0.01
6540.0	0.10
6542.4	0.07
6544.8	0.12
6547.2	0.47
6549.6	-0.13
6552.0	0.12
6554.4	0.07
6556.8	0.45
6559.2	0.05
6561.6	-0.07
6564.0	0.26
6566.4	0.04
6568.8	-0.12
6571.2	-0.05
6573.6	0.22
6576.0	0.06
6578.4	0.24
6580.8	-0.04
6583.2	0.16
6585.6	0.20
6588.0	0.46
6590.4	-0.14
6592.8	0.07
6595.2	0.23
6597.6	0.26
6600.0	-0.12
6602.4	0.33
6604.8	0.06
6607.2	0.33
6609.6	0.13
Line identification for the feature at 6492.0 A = [O II] 3727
